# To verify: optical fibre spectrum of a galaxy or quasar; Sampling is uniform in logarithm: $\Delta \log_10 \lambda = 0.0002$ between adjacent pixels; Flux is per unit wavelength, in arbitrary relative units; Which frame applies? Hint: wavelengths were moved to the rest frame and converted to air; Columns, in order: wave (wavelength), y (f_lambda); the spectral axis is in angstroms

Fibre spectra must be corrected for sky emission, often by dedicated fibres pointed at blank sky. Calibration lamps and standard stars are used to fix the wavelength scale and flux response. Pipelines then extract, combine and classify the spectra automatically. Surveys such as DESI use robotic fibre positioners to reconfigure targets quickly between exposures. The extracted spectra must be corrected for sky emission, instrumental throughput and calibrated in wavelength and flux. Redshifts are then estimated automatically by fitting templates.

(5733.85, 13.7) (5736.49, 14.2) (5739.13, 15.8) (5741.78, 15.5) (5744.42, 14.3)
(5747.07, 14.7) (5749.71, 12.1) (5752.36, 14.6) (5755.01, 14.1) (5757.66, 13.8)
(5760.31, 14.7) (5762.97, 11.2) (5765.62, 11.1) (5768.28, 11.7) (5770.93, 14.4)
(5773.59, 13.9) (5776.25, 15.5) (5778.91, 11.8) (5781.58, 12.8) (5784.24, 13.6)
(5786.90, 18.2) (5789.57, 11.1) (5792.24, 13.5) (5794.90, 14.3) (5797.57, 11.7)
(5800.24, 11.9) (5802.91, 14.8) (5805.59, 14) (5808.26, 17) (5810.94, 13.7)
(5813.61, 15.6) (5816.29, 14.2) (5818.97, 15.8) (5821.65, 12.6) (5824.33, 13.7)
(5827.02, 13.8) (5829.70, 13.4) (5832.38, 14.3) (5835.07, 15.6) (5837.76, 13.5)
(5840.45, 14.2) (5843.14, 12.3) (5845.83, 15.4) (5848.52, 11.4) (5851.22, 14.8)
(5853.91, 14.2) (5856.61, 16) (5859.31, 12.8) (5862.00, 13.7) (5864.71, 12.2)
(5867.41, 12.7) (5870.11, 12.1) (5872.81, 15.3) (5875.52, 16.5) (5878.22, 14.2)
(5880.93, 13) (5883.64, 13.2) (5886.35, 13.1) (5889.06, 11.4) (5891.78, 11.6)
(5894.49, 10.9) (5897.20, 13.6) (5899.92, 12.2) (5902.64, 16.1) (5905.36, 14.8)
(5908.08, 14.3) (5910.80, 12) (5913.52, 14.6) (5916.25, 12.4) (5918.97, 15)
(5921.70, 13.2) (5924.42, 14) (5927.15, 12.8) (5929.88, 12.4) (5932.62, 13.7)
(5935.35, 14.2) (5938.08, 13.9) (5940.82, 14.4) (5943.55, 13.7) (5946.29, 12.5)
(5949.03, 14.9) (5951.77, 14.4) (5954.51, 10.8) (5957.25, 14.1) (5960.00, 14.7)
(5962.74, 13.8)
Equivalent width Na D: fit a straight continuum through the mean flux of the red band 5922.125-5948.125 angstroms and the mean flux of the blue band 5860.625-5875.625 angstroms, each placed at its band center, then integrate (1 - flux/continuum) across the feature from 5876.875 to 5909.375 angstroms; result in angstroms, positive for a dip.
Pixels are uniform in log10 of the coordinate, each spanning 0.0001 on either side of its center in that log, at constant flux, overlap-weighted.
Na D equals 0.8 angstroms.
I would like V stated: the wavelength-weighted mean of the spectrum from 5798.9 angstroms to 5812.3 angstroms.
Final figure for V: 14.3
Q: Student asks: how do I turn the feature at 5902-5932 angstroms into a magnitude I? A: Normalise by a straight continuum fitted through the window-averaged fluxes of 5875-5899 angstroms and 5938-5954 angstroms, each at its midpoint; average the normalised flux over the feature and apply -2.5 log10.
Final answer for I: -0.03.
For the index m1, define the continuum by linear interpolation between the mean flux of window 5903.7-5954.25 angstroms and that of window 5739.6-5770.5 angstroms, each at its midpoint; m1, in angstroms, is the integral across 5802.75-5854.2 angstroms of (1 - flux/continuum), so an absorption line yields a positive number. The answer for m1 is -2.3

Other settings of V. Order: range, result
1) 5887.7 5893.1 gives 11.5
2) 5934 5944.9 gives 14.1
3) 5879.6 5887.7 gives 13.1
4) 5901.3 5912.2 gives 14.3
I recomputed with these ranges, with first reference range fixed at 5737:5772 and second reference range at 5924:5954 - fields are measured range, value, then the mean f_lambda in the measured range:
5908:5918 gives 0.03 mag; 13.3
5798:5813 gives -0.04 mag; 14.2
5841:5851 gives 0.03 mag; 13.3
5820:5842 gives -0.02 mag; 13.9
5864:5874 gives 0.04 mag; 13.1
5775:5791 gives -0.01 mag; 13.8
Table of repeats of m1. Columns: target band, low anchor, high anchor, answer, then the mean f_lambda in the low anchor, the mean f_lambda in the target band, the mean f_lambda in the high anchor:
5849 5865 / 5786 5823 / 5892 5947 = -0.1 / 14.1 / 13.9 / 13.5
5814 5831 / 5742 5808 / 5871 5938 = -0.6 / 13.6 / 14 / 13.5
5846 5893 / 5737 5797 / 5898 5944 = 0.9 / 13.7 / 13.5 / 13.7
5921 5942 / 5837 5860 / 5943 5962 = 0.1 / 13.9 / 13.6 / 13.6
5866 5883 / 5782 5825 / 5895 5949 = -0.1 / 14.1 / 13.9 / 13.7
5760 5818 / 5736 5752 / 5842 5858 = 2.5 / 14.5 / 13.7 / 14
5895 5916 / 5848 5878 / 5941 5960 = 0.0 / 13.9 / 13.7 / 13.6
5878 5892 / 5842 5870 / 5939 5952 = 0.9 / 13.5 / 12.7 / 13.9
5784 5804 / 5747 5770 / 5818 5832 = -0.2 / 13.1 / 13.6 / 13.8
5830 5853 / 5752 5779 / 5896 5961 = -0.7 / 13.4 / 13.9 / 13.7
